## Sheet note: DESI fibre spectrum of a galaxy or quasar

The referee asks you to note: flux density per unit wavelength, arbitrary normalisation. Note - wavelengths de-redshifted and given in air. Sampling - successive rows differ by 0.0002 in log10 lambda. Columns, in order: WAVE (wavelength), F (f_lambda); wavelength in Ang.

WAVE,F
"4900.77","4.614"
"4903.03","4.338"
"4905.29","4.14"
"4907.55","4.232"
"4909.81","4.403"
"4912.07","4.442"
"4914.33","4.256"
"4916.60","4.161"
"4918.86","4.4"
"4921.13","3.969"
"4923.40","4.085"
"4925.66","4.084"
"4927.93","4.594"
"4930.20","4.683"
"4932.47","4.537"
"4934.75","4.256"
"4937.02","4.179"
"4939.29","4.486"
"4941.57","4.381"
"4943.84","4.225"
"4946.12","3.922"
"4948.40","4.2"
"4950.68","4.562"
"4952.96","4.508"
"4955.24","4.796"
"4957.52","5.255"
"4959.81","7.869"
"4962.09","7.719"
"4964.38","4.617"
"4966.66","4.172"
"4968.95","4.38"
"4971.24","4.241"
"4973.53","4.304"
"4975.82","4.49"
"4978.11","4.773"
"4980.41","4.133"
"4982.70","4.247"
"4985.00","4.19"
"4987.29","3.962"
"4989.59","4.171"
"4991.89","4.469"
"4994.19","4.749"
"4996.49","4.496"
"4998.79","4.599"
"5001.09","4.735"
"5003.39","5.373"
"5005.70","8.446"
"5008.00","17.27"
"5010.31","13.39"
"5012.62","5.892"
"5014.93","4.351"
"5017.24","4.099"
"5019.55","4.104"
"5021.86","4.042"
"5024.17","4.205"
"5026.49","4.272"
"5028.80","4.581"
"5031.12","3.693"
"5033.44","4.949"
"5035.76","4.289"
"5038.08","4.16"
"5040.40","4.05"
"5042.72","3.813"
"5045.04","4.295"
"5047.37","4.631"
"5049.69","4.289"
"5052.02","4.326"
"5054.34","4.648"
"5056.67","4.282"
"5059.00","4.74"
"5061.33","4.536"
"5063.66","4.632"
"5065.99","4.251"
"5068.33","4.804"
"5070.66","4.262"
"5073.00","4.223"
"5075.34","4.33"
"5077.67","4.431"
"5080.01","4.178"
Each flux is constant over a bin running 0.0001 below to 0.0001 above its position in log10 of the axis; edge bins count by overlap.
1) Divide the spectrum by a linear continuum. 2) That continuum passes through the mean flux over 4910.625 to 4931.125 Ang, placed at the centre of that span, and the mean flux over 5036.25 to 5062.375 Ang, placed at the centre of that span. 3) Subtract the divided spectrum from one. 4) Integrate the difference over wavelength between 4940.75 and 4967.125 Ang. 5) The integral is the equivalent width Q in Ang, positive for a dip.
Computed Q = -4.5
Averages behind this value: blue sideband 4.3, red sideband 4.34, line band 5.05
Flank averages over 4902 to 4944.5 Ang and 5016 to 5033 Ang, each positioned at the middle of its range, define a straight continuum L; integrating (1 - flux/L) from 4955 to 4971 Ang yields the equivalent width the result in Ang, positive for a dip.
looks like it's -4.7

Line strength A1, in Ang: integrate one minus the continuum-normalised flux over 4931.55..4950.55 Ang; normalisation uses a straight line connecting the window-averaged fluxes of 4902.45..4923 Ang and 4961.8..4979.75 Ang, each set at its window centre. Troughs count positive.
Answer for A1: 0.7 Ang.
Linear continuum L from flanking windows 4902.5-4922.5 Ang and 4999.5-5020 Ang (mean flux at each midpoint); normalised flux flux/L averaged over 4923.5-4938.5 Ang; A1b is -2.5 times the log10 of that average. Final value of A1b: 0.12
